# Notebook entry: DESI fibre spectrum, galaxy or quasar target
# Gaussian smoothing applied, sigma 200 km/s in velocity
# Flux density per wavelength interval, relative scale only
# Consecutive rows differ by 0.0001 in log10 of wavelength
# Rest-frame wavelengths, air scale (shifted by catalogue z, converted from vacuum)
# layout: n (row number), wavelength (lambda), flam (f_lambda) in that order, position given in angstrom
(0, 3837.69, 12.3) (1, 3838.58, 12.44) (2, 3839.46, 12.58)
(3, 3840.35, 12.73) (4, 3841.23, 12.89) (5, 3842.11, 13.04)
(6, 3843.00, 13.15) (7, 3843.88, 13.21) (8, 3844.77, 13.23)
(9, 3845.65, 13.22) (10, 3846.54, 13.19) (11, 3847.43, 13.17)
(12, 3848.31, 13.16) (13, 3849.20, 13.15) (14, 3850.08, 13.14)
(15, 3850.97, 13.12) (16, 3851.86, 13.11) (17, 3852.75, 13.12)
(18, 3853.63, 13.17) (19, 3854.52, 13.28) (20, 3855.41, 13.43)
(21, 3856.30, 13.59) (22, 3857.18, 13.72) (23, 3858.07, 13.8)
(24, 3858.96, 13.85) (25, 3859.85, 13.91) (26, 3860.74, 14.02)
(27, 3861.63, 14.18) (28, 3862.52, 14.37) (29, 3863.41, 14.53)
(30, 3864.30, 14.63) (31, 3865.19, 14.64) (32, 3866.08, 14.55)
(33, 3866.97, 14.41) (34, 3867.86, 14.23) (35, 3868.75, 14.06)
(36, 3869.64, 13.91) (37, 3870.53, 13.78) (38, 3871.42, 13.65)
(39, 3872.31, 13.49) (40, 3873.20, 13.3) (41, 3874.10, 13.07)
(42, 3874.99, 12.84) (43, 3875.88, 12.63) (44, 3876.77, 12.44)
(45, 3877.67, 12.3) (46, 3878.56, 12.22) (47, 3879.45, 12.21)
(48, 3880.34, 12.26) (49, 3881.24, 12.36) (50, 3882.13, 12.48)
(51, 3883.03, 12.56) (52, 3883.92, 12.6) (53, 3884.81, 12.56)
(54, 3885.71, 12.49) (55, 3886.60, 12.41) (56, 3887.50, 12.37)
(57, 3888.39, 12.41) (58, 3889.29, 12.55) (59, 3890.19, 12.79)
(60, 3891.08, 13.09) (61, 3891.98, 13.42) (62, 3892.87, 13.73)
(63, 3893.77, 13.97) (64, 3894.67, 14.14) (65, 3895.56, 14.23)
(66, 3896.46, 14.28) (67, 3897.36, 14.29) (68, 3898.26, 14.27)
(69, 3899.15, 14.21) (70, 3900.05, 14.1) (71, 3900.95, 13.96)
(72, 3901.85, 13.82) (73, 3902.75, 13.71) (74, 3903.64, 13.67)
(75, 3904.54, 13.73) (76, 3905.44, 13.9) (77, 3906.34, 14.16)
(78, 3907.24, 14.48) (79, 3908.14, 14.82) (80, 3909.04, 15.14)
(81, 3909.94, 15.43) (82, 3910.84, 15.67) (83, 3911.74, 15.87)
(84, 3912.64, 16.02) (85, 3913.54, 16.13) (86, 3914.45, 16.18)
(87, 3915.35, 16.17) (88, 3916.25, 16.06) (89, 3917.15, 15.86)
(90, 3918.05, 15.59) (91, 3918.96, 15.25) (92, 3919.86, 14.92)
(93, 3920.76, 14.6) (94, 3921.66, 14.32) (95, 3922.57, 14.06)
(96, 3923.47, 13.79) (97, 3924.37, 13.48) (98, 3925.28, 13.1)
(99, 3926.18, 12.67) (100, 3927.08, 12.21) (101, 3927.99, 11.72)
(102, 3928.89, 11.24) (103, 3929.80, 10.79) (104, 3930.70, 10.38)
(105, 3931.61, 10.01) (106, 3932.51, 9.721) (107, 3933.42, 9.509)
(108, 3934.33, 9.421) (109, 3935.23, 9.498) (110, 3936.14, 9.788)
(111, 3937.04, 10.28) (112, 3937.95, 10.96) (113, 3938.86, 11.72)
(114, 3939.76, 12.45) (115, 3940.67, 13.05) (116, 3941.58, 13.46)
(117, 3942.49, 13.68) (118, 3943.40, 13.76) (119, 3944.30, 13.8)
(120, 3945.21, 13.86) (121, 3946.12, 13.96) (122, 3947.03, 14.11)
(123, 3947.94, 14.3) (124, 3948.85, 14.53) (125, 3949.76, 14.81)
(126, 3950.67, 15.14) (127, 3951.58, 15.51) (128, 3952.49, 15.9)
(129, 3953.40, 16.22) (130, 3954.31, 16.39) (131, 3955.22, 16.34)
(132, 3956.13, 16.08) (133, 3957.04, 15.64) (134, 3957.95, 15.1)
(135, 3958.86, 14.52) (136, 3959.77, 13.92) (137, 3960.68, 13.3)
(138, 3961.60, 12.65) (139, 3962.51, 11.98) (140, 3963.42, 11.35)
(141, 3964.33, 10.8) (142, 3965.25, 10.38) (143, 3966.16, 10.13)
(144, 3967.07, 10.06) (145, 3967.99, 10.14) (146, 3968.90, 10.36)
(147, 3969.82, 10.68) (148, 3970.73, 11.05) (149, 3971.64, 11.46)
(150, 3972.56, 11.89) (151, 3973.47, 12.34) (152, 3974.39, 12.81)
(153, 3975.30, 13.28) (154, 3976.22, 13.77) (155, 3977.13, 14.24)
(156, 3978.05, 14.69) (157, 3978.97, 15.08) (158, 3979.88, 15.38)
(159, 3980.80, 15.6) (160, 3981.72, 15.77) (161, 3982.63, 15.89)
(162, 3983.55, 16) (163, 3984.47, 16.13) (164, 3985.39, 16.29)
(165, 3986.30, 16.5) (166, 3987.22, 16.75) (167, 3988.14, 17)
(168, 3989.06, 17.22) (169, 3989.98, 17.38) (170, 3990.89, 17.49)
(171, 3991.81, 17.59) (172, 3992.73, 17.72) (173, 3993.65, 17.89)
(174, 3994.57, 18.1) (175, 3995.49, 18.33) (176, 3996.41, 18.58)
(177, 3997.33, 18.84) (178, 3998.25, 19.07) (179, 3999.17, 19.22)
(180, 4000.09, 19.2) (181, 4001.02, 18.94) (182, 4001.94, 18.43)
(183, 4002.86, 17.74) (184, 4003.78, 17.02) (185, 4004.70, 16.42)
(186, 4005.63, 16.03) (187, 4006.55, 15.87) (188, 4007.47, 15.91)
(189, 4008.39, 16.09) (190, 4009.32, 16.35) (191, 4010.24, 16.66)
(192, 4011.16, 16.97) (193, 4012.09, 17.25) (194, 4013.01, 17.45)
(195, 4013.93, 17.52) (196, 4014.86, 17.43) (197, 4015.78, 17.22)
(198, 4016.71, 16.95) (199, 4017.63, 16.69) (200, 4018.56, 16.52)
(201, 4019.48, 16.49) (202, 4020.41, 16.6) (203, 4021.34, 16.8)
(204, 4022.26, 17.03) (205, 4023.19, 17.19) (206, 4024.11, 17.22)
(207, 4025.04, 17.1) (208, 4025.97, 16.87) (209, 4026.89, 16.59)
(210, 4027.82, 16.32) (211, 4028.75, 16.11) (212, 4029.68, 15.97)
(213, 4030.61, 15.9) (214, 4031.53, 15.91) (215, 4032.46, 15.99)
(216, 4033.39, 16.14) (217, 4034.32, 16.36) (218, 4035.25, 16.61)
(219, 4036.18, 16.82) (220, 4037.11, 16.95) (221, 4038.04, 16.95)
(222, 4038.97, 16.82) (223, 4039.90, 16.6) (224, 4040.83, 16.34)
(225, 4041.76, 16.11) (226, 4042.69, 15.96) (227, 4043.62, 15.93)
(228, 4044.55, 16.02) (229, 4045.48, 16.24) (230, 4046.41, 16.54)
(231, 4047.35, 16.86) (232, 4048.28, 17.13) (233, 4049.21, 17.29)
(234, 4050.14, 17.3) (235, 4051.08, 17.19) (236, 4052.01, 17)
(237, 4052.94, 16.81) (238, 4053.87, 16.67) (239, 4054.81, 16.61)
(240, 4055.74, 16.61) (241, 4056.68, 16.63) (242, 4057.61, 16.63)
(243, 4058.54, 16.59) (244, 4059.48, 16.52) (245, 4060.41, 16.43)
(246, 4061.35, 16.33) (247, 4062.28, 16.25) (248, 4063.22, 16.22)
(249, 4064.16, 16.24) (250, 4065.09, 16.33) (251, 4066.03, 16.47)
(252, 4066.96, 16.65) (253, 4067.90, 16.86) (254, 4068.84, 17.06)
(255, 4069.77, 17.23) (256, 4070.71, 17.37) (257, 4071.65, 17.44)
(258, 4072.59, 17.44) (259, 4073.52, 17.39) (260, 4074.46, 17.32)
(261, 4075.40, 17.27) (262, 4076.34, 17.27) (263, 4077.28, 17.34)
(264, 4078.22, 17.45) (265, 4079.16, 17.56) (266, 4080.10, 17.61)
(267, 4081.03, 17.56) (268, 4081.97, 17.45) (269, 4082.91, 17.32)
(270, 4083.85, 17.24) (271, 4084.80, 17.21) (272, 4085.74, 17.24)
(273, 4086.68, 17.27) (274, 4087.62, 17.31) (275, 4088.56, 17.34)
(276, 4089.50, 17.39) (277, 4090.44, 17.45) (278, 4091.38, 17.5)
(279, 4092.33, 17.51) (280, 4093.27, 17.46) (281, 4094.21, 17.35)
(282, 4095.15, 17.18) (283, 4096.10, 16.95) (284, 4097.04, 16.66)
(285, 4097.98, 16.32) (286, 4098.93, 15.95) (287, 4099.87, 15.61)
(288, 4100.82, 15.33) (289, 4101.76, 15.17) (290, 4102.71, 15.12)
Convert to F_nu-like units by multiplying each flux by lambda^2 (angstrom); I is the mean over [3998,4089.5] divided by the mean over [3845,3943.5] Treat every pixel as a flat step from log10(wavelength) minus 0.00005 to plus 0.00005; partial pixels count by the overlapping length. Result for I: 1.36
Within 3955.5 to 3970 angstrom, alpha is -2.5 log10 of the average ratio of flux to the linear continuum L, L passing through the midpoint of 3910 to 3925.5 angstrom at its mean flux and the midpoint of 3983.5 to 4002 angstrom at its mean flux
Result 0.324 mag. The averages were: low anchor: 15.2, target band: 12.4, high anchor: 17.8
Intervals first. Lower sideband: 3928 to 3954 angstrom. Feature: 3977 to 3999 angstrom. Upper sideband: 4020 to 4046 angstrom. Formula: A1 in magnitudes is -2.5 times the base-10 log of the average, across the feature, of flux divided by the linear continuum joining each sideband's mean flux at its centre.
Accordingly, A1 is -0.16 mag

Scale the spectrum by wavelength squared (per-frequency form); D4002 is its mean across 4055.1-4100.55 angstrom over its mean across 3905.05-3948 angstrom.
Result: 1.37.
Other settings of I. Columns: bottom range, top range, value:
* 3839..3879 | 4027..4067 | 1.35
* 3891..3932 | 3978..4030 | 1.27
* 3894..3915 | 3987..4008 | 1.27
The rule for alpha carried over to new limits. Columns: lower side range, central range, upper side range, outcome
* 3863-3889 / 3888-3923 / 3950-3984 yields -0.09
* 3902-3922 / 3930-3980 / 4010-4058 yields 0.22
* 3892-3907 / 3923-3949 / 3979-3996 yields 0.25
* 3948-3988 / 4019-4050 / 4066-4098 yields -0.05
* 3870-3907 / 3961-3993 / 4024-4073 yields 0.09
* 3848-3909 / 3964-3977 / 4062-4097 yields 0.31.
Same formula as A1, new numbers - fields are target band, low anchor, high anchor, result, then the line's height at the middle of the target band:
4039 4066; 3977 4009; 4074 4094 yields 0.045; 17.3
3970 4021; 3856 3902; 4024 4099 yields -0.050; 15.6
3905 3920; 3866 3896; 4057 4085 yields -0.124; 13.7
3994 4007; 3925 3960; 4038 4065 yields -0.202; 14.9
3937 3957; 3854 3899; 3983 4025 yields 0.097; 15.5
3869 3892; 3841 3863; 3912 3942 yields 0.036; 13.2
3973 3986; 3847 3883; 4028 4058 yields 0.043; 15.4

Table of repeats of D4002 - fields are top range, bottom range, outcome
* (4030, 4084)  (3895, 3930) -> 1.26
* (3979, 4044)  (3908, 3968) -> 1.30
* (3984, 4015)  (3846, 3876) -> 1.37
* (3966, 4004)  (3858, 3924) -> 1.17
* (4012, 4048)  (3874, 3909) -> 1.34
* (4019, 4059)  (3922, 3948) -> 1.45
